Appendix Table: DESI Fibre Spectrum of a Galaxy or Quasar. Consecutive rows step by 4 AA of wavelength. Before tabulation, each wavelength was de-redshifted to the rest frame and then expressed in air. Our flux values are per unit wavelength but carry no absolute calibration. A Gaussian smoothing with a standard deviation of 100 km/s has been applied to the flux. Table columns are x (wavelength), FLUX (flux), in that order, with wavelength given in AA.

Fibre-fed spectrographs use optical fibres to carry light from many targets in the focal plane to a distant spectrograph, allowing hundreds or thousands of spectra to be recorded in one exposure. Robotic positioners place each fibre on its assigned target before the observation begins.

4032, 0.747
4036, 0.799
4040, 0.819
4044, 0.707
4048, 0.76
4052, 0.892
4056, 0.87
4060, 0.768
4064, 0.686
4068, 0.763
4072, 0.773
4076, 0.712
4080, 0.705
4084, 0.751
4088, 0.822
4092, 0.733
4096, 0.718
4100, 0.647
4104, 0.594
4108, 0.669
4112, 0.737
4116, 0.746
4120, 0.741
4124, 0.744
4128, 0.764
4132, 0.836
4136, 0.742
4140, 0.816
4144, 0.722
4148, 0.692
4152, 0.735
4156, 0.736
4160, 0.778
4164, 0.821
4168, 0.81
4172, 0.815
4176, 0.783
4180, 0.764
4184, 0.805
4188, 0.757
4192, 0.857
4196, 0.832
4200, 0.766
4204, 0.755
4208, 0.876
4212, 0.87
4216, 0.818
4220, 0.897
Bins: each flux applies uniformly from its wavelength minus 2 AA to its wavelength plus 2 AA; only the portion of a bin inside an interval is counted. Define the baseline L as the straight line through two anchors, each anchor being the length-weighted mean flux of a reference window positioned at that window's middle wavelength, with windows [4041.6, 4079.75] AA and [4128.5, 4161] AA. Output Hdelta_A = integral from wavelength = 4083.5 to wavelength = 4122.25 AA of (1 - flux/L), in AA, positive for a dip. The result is 2.4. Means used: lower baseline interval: 0.768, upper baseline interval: 0.757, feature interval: 0.715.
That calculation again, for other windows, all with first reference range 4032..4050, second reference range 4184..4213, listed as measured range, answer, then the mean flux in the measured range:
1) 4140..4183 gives 1.83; 0.769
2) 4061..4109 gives 3.96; 0.716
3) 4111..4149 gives 1.81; 0.756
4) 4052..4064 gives -0.55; 0.809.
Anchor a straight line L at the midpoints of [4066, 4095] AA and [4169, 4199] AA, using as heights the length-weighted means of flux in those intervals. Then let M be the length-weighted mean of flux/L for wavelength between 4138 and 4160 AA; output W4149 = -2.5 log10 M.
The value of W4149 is 0.06 mag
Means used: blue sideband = 0.75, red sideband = 0.801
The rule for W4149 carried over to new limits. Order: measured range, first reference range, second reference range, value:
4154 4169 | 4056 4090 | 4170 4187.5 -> -0.002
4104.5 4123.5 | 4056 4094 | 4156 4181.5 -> 0.079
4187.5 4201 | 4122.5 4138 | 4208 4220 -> 0.036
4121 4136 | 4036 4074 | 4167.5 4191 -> 0.020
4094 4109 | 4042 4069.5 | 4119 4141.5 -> 0.182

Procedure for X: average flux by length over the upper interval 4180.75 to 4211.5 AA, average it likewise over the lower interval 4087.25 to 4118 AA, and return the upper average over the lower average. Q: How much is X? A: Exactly 1.1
